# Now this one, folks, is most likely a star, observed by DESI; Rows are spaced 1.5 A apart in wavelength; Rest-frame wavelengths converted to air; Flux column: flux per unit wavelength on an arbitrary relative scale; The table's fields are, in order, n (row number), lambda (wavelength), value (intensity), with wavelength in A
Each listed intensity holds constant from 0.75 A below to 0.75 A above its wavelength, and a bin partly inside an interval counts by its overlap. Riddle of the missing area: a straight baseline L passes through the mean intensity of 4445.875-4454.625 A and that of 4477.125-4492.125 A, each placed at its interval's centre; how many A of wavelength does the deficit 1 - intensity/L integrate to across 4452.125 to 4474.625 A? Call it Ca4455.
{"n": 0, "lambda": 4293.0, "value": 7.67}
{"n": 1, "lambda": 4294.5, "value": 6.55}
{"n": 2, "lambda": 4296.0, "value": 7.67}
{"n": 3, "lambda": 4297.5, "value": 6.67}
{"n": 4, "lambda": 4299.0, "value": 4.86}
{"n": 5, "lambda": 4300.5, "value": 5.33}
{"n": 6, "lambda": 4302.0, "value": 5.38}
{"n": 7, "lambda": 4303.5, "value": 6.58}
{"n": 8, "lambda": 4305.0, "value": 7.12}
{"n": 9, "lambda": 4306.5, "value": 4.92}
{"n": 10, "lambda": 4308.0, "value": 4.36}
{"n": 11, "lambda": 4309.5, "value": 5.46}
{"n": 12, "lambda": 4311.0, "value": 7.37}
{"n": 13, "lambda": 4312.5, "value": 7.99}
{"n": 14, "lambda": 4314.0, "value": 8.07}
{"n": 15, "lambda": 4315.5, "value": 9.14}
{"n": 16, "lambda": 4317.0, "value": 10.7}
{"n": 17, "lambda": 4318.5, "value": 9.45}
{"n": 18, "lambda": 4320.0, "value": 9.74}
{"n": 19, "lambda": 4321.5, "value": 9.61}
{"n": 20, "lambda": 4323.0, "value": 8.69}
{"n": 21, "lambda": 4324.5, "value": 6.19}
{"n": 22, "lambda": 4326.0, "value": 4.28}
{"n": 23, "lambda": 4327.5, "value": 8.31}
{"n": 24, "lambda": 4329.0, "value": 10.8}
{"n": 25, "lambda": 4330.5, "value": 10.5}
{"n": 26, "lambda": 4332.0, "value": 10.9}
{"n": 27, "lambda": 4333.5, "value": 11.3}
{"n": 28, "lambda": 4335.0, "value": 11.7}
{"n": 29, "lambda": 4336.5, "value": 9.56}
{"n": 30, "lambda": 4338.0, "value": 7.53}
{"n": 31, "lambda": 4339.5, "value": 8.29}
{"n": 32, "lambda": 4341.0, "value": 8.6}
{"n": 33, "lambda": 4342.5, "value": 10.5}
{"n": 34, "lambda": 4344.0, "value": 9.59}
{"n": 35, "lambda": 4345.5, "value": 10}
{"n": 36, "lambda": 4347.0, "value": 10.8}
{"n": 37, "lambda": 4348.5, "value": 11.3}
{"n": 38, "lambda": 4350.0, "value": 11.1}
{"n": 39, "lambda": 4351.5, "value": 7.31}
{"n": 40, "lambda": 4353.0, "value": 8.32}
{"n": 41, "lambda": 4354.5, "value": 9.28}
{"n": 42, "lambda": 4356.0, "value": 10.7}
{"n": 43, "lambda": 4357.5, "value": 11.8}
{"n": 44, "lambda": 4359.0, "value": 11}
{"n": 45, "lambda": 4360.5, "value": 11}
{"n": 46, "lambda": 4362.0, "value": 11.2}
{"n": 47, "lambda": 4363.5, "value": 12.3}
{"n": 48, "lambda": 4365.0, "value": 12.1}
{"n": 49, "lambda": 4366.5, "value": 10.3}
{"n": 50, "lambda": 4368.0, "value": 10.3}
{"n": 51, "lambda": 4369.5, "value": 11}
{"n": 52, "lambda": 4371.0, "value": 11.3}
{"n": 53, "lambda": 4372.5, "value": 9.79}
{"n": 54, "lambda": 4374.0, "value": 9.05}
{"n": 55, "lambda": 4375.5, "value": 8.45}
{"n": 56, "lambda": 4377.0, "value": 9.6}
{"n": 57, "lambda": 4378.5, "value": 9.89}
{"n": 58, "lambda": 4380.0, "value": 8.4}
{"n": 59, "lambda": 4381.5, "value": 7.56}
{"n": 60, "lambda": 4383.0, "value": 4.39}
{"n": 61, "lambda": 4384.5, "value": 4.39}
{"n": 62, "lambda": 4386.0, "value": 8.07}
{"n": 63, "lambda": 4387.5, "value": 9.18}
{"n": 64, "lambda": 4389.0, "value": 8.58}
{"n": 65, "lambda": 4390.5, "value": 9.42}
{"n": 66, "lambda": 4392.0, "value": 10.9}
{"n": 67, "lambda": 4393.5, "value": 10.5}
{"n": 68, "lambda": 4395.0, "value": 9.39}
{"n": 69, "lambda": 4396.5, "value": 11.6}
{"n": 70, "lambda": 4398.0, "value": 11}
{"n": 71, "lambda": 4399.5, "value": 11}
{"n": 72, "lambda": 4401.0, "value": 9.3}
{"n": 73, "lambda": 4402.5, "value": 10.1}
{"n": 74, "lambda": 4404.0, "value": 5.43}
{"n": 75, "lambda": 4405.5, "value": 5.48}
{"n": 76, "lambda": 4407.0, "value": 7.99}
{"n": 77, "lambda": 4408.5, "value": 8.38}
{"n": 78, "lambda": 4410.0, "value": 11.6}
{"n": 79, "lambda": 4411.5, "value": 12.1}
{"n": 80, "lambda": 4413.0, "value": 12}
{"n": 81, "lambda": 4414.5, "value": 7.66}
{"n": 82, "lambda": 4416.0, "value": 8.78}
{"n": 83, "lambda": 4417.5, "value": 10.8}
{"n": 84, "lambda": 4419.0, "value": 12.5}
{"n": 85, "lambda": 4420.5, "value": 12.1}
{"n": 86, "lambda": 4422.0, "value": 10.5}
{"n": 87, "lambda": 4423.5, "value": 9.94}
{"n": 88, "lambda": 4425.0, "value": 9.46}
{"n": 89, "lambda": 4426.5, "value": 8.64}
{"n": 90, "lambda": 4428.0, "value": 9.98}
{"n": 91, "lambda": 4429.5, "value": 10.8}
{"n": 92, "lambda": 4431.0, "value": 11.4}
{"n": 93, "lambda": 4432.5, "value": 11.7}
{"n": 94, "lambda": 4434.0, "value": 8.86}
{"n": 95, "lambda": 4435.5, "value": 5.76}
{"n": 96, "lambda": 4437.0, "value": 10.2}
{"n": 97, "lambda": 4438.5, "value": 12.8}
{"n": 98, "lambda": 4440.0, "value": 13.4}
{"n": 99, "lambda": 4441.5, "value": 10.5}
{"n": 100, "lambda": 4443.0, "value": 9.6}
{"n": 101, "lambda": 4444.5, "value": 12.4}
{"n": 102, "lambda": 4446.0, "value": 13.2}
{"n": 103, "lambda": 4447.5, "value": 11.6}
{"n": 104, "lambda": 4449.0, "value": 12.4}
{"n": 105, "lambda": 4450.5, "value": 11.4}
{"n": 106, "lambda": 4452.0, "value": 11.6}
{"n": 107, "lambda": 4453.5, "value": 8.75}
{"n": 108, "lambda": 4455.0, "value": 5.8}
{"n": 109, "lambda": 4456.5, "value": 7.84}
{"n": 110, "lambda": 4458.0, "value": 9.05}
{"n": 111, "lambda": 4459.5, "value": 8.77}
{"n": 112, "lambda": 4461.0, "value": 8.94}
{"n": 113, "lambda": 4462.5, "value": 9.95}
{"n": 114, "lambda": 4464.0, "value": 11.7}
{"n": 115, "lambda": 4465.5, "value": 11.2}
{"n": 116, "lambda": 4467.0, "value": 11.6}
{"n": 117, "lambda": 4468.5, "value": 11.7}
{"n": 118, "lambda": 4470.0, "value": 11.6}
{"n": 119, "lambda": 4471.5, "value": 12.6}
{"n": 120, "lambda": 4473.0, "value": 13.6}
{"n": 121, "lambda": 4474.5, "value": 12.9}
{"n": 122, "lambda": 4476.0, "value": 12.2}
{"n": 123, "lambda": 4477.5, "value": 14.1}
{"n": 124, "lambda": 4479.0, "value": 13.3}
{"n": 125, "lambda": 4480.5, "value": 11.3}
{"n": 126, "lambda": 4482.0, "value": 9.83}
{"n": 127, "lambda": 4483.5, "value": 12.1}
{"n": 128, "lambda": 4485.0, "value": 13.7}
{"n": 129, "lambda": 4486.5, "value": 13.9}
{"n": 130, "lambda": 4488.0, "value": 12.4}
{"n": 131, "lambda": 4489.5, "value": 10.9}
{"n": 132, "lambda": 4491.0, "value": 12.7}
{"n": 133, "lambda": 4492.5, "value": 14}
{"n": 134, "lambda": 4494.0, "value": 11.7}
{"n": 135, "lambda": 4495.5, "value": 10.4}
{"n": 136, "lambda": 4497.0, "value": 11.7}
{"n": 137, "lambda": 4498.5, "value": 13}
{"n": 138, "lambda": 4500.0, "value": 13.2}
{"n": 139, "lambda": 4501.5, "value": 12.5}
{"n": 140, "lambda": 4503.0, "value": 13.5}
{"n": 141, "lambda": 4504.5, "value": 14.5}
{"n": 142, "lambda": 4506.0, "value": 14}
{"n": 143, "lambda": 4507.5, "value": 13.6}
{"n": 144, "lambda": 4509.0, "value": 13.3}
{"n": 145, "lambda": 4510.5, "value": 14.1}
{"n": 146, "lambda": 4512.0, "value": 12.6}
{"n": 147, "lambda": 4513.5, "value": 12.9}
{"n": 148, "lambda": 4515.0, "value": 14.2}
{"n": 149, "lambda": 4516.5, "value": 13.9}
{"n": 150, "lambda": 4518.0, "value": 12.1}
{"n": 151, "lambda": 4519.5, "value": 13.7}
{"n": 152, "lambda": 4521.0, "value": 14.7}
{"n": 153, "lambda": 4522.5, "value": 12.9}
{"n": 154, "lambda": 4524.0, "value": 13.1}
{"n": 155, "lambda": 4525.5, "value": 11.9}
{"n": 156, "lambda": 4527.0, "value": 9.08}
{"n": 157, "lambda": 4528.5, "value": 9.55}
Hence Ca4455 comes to 2.5 A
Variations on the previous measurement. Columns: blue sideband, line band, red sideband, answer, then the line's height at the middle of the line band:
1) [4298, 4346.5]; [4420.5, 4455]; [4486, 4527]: 1.78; 11.2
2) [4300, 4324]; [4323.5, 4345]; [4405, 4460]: -3.07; 8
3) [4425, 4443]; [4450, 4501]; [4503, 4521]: 2.60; 12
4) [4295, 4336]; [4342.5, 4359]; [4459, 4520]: -2.38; 8.82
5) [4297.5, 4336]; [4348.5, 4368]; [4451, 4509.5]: -3.58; 8.91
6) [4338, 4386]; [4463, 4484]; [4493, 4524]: 0.33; 12.3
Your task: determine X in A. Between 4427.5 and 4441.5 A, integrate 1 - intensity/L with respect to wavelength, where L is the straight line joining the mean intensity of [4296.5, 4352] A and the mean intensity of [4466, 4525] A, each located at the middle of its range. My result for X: 0.9 A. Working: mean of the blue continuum 8.38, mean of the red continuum 12.8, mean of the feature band 10.6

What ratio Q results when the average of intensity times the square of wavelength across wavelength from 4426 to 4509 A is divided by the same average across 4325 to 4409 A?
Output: 1.27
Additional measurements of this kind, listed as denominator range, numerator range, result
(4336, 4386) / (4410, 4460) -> 1.12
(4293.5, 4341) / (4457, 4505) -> 1.63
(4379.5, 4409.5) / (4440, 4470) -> 1.26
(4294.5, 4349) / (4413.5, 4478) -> 1.37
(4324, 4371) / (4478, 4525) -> 1.39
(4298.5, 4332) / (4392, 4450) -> 1.42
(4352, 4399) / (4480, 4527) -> 1.40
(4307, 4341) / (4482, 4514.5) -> 1.61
